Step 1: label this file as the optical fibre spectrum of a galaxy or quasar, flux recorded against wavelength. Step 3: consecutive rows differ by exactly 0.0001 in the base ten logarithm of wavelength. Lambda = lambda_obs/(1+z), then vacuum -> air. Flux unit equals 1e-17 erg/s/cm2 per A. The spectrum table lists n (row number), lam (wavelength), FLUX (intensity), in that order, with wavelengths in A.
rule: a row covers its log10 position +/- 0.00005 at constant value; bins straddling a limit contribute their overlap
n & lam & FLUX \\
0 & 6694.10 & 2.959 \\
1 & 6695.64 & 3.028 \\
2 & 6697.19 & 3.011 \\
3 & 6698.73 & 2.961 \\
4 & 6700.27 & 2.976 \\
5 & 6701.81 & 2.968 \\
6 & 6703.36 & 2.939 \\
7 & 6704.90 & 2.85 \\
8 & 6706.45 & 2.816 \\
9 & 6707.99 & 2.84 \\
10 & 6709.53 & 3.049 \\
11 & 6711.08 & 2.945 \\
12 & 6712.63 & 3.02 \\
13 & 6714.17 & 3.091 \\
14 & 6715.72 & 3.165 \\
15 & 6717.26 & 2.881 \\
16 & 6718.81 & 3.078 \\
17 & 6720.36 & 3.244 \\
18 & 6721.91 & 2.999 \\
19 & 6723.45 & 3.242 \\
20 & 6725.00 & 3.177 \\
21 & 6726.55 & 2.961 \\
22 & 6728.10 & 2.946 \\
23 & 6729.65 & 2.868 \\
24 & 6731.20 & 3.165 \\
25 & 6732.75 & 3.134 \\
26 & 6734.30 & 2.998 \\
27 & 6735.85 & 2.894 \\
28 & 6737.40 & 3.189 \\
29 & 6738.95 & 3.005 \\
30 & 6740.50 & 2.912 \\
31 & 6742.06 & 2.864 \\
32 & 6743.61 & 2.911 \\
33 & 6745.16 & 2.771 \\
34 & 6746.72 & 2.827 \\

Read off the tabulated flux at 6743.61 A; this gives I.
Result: 2.911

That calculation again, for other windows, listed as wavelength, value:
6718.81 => 3.078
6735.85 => 2.894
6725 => 3.177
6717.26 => 2.881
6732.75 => 3.134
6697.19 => 3.011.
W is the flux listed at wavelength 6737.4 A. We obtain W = 3.189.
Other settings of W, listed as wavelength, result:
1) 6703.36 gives 2.939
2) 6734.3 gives 2.998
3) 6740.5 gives 2.912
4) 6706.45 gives 2.816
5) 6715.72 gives 3.165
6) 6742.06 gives 2.864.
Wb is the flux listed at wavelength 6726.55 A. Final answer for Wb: 2.961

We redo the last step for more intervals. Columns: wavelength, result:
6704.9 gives 2.85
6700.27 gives 2.976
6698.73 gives 2.961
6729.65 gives 2.868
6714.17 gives 3.091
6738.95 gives 3.005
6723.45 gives 3.242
